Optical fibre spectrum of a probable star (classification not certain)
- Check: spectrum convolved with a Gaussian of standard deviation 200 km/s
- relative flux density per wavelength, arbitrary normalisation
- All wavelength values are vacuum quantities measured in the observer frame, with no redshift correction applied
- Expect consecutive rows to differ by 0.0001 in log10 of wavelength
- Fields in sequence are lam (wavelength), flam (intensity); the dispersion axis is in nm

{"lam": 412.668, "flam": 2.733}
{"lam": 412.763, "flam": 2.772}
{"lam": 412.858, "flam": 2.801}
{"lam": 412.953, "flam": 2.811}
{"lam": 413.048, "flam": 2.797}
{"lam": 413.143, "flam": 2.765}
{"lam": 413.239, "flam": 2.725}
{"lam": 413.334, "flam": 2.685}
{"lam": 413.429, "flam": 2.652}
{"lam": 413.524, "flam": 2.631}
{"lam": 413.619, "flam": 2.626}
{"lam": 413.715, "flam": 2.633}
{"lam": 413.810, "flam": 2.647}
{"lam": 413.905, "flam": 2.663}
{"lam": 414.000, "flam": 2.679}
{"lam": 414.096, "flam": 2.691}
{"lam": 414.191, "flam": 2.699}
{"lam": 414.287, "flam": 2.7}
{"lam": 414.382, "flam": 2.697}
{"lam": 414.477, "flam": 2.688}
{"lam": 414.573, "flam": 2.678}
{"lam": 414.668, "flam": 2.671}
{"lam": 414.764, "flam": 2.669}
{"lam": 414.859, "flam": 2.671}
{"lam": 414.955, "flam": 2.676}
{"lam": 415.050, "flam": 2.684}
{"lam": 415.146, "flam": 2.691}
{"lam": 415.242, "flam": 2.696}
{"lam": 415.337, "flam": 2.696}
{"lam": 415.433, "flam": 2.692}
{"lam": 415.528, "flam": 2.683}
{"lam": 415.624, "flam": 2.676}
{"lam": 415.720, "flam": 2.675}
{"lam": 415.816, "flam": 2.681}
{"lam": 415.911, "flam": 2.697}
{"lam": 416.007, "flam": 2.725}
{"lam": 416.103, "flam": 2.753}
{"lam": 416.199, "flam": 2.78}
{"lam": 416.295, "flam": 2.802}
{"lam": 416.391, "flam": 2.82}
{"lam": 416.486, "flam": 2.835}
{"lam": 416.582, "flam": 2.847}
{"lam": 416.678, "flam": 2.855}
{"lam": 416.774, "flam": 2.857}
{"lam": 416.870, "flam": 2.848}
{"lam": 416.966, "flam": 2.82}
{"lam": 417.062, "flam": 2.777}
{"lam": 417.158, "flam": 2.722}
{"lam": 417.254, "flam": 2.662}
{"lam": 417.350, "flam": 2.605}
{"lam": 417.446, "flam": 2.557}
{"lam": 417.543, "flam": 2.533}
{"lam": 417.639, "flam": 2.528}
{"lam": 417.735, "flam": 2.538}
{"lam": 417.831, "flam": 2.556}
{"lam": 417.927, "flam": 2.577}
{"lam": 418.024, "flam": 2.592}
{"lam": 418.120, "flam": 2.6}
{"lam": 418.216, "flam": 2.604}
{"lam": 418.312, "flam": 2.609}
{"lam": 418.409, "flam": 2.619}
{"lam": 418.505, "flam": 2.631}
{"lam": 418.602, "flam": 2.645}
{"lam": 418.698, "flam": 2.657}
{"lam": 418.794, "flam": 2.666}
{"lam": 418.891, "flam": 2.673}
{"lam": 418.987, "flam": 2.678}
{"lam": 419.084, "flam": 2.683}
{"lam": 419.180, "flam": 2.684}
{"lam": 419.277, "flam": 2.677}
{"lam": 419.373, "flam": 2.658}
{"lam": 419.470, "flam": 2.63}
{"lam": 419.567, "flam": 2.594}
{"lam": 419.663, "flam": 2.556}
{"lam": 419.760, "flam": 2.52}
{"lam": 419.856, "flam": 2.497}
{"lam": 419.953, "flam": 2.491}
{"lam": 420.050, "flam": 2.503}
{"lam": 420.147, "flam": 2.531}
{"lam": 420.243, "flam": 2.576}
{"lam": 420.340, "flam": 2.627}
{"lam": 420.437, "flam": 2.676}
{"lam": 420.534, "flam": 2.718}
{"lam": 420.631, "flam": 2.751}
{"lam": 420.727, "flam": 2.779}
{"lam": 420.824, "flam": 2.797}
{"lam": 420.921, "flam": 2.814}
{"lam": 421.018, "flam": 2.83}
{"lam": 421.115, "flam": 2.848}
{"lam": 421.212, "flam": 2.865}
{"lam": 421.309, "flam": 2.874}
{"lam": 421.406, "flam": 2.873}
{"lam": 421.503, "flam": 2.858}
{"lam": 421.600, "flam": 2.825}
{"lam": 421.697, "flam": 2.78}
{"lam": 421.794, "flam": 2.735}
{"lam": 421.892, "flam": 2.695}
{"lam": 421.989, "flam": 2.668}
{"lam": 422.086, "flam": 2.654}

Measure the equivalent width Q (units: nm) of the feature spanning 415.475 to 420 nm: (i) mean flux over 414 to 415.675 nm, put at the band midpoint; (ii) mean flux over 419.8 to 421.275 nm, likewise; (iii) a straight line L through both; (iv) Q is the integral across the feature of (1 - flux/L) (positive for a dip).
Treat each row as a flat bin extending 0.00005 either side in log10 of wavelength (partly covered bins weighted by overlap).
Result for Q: 0.03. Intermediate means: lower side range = 2.68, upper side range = 2.69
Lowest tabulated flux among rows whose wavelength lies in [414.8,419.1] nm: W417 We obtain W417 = 2.528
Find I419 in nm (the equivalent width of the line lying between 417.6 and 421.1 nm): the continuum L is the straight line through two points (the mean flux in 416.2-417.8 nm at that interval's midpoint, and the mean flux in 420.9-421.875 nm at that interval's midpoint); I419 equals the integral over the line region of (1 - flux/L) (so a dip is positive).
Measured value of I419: 0.18 nm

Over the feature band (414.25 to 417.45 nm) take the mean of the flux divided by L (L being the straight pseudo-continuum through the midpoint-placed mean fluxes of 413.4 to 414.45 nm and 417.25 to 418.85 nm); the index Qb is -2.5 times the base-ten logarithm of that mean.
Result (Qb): -0.04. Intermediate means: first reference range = 2.67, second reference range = 2.6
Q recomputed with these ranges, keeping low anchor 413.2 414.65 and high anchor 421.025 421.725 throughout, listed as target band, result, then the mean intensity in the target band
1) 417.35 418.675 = 0.088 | 2.59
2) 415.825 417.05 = -0.030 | 2.8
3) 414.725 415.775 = 0.009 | 2.68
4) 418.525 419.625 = 0.054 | 2.66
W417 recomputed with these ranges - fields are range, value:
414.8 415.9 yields 2.671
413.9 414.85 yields 2.663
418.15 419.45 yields 2.604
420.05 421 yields 2.503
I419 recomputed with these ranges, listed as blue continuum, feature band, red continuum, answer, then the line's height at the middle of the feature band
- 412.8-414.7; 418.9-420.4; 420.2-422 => 0.09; 2.76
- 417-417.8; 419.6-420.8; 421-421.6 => 0.08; 2.79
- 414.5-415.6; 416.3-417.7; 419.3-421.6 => -0.02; 2.69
